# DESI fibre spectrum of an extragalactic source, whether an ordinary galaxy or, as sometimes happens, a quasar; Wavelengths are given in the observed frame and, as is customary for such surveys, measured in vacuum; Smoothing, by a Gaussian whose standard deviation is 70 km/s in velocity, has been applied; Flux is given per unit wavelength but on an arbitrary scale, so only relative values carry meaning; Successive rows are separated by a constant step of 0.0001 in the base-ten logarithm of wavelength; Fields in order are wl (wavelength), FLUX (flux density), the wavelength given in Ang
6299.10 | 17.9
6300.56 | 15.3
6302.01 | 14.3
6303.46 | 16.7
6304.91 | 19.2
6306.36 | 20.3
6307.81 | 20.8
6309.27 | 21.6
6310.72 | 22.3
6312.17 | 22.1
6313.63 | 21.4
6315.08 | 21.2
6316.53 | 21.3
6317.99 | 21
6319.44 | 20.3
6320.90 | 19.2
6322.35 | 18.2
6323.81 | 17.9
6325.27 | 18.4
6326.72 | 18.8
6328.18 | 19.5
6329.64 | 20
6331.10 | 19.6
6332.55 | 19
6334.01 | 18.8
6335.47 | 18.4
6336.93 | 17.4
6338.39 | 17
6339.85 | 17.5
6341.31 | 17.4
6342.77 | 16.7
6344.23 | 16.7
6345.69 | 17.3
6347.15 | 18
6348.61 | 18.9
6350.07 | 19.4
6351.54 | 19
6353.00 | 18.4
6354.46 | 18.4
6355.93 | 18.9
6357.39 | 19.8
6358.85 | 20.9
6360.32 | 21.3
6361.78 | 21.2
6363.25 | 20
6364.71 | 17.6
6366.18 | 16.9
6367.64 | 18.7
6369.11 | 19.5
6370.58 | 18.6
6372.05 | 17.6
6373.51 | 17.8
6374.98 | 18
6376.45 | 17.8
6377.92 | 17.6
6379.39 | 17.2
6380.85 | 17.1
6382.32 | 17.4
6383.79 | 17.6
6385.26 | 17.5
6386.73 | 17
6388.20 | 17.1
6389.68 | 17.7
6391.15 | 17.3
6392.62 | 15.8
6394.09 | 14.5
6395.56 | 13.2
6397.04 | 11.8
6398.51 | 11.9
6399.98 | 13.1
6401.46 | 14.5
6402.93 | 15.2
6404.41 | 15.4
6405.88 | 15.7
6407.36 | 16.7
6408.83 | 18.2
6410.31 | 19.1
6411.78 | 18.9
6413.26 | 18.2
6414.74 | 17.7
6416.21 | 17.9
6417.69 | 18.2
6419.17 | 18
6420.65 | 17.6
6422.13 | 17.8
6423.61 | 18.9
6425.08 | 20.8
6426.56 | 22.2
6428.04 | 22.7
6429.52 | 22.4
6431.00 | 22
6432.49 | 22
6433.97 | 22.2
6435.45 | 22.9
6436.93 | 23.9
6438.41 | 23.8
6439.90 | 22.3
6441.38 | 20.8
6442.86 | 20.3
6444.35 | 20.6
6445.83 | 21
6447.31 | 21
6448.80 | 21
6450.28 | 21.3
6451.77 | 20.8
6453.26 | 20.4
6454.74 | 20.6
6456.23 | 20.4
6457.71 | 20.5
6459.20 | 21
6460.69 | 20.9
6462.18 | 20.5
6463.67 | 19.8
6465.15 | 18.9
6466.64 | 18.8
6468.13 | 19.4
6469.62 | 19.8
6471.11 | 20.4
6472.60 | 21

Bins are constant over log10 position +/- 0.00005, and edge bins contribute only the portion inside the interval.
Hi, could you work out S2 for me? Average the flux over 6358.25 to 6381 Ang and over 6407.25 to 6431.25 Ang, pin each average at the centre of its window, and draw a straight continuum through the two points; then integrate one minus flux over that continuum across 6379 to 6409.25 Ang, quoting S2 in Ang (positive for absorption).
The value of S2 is 5.1 Ang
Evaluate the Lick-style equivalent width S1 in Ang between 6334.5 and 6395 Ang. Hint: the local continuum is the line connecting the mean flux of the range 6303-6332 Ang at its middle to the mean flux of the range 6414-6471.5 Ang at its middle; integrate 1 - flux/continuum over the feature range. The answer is 6.6 Ang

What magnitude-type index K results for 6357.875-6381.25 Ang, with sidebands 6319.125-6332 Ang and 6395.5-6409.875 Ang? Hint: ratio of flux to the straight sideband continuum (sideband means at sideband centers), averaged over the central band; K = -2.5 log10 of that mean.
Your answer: -0.13 mag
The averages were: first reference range 19.1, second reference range 14.7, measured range 18.6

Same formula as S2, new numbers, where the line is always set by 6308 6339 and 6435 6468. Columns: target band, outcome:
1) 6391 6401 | 3.25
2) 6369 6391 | 2.84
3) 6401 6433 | 3.04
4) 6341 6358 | 1.46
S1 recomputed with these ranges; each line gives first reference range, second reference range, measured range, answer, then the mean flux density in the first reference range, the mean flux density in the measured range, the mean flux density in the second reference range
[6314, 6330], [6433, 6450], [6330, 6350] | 2.0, 19.7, 18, 21.8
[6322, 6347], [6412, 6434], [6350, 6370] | -0.7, 18.1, 19.3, 19.8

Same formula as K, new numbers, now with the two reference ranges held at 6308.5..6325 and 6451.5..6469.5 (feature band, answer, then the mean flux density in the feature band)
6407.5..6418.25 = 0.115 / 18.2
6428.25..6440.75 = -0.124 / 22.7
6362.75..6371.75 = 0.108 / 18.5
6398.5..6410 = 0.297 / 15.4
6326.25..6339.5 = 0.100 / 18.7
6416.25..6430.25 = 0.027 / 19.7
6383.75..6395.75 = 0.227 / 16.5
